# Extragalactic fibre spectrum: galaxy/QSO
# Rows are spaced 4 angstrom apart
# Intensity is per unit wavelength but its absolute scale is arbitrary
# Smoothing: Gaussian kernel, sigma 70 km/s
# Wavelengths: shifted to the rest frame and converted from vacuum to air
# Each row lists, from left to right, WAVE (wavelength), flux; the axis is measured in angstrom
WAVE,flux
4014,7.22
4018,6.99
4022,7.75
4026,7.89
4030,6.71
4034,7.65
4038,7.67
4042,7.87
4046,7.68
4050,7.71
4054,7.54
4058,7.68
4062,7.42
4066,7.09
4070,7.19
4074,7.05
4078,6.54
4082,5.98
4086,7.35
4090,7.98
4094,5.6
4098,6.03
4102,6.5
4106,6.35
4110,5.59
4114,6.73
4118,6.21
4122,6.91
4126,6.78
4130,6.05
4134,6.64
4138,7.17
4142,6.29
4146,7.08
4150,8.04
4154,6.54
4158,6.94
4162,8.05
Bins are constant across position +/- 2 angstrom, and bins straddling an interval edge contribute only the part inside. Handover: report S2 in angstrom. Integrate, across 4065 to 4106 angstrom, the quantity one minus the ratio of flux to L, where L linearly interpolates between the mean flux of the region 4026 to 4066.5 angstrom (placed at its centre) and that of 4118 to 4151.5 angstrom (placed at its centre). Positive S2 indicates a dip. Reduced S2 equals 2.9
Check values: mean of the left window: 7.54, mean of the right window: 6.81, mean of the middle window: 6.7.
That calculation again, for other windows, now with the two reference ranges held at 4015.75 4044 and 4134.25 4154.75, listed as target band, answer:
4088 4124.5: 3.78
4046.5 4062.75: -0.46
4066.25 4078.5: 0.55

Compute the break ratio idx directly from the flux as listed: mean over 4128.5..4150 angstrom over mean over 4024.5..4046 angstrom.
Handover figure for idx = 0.9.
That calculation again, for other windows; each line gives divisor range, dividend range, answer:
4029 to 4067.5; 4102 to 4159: 0.88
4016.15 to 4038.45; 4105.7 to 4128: 0.87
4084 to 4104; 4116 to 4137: 0.98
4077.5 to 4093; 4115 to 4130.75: 0.95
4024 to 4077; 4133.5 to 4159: 0.94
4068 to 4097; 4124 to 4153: 1.01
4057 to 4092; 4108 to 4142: 0.91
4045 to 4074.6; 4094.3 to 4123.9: 0.85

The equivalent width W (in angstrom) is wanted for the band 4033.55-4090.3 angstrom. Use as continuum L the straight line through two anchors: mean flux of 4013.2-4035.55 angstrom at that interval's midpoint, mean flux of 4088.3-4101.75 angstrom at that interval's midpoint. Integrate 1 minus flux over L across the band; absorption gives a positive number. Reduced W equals -3.5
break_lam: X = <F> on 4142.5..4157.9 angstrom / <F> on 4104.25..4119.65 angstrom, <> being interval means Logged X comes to 1.1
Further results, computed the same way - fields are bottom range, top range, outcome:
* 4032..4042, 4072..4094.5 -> 0.89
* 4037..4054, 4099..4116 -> 0.81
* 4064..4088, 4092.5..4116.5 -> 0.90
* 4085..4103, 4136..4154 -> 1.06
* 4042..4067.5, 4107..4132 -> 0.84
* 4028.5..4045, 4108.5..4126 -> 0.86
